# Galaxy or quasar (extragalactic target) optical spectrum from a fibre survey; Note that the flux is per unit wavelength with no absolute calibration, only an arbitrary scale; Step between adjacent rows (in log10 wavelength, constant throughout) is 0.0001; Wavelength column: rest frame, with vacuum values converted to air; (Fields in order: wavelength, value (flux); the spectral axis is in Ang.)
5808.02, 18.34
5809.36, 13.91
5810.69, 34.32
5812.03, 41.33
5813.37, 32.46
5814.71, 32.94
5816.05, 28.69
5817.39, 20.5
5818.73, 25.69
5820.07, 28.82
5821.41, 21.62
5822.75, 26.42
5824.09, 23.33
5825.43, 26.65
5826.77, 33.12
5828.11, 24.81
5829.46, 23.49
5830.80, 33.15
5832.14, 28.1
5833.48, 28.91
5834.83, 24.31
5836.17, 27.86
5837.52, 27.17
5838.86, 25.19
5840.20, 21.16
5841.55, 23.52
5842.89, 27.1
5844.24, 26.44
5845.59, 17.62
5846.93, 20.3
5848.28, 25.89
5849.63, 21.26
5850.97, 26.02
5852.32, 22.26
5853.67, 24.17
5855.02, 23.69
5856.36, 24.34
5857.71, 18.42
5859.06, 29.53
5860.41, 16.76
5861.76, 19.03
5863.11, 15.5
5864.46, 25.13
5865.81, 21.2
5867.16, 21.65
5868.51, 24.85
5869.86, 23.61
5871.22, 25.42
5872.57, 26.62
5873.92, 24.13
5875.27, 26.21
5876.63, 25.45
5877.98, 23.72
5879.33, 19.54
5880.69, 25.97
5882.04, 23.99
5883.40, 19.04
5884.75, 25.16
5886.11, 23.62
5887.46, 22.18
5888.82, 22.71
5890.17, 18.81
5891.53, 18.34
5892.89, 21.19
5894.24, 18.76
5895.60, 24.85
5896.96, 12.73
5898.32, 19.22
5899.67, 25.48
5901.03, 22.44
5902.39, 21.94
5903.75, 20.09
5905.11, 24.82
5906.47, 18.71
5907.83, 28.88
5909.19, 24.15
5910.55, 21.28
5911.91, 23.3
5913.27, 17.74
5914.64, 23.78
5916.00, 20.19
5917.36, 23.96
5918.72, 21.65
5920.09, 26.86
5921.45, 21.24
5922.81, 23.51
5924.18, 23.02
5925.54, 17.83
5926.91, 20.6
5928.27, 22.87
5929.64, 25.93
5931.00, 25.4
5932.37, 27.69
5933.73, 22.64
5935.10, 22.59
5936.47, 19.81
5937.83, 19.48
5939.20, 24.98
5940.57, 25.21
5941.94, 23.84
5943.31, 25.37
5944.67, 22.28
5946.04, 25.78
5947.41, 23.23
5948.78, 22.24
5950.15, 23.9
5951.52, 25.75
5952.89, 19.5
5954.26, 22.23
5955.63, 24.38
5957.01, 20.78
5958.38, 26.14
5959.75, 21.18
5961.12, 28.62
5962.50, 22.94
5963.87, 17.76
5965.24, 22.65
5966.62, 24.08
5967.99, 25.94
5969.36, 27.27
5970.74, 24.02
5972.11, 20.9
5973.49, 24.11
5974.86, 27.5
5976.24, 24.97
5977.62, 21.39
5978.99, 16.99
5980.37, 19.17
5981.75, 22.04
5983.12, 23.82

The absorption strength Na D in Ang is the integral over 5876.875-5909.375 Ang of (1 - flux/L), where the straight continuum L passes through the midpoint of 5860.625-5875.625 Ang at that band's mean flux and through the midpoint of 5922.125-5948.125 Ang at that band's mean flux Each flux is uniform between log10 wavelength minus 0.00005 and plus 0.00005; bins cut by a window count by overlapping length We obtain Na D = 1.4 Ang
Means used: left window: 22.8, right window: 23.3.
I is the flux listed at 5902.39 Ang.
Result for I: 21.94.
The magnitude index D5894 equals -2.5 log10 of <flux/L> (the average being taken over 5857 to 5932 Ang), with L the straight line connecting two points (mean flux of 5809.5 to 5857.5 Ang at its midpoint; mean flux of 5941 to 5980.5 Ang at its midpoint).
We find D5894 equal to 0.112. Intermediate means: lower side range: 26.1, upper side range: 23.3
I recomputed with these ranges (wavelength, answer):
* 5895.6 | 24.85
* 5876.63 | 25.45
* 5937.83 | 19.48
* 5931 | 25.4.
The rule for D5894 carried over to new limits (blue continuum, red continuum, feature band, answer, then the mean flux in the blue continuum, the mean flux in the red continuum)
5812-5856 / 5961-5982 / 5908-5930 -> 0.08 mag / 25.9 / 23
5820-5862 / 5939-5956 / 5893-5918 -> 0.11 mag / 24.7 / 23.7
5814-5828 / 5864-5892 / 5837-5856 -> 0.07 mag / 26.7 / 23.2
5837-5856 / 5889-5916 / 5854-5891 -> -0.01 mag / 23.7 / 21.4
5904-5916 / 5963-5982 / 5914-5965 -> -0.02 mag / 22.6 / 22.8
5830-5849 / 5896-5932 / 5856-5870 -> 0.13 mag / 25.5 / 22.3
